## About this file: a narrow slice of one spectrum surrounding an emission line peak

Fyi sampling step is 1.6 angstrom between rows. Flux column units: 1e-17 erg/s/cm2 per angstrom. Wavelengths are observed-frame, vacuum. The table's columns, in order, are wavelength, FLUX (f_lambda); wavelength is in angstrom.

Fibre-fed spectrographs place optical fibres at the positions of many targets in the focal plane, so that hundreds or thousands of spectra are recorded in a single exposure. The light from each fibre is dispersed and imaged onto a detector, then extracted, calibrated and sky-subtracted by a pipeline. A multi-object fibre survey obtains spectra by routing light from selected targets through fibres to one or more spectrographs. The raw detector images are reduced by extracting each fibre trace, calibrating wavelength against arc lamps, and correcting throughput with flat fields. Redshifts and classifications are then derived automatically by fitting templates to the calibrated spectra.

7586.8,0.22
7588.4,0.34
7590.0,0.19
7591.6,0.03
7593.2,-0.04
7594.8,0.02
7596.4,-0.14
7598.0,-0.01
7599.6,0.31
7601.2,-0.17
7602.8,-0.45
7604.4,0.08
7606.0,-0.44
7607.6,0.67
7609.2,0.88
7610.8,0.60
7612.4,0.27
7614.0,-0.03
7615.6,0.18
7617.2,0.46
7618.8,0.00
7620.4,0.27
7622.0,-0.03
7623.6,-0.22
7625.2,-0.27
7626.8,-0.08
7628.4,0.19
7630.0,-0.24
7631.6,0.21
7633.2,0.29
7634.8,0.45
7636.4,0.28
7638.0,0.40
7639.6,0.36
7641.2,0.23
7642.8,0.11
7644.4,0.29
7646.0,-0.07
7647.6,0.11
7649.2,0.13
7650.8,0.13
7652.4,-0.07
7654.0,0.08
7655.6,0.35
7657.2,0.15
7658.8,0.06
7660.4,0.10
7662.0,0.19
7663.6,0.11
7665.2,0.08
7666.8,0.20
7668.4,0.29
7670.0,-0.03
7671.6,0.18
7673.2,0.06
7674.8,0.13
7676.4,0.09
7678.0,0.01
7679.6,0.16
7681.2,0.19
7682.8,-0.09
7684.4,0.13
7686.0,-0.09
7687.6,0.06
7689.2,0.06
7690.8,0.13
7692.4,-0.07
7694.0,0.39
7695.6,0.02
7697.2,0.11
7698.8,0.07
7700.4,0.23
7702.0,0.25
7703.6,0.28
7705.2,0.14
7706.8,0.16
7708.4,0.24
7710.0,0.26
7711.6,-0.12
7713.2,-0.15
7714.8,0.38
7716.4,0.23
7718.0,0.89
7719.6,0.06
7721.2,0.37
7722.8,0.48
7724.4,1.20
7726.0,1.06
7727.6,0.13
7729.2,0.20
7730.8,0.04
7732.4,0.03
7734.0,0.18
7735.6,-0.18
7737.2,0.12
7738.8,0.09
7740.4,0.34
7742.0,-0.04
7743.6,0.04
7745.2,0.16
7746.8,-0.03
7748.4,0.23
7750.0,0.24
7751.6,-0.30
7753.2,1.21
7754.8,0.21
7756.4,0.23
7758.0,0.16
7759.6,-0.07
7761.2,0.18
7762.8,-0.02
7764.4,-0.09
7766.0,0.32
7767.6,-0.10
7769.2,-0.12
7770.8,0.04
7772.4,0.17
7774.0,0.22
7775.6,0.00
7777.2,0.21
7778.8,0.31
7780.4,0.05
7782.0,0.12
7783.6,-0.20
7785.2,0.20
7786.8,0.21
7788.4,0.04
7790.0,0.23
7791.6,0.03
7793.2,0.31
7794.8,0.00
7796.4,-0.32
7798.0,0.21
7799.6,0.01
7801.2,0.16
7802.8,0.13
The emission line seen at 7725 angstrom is [O II]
